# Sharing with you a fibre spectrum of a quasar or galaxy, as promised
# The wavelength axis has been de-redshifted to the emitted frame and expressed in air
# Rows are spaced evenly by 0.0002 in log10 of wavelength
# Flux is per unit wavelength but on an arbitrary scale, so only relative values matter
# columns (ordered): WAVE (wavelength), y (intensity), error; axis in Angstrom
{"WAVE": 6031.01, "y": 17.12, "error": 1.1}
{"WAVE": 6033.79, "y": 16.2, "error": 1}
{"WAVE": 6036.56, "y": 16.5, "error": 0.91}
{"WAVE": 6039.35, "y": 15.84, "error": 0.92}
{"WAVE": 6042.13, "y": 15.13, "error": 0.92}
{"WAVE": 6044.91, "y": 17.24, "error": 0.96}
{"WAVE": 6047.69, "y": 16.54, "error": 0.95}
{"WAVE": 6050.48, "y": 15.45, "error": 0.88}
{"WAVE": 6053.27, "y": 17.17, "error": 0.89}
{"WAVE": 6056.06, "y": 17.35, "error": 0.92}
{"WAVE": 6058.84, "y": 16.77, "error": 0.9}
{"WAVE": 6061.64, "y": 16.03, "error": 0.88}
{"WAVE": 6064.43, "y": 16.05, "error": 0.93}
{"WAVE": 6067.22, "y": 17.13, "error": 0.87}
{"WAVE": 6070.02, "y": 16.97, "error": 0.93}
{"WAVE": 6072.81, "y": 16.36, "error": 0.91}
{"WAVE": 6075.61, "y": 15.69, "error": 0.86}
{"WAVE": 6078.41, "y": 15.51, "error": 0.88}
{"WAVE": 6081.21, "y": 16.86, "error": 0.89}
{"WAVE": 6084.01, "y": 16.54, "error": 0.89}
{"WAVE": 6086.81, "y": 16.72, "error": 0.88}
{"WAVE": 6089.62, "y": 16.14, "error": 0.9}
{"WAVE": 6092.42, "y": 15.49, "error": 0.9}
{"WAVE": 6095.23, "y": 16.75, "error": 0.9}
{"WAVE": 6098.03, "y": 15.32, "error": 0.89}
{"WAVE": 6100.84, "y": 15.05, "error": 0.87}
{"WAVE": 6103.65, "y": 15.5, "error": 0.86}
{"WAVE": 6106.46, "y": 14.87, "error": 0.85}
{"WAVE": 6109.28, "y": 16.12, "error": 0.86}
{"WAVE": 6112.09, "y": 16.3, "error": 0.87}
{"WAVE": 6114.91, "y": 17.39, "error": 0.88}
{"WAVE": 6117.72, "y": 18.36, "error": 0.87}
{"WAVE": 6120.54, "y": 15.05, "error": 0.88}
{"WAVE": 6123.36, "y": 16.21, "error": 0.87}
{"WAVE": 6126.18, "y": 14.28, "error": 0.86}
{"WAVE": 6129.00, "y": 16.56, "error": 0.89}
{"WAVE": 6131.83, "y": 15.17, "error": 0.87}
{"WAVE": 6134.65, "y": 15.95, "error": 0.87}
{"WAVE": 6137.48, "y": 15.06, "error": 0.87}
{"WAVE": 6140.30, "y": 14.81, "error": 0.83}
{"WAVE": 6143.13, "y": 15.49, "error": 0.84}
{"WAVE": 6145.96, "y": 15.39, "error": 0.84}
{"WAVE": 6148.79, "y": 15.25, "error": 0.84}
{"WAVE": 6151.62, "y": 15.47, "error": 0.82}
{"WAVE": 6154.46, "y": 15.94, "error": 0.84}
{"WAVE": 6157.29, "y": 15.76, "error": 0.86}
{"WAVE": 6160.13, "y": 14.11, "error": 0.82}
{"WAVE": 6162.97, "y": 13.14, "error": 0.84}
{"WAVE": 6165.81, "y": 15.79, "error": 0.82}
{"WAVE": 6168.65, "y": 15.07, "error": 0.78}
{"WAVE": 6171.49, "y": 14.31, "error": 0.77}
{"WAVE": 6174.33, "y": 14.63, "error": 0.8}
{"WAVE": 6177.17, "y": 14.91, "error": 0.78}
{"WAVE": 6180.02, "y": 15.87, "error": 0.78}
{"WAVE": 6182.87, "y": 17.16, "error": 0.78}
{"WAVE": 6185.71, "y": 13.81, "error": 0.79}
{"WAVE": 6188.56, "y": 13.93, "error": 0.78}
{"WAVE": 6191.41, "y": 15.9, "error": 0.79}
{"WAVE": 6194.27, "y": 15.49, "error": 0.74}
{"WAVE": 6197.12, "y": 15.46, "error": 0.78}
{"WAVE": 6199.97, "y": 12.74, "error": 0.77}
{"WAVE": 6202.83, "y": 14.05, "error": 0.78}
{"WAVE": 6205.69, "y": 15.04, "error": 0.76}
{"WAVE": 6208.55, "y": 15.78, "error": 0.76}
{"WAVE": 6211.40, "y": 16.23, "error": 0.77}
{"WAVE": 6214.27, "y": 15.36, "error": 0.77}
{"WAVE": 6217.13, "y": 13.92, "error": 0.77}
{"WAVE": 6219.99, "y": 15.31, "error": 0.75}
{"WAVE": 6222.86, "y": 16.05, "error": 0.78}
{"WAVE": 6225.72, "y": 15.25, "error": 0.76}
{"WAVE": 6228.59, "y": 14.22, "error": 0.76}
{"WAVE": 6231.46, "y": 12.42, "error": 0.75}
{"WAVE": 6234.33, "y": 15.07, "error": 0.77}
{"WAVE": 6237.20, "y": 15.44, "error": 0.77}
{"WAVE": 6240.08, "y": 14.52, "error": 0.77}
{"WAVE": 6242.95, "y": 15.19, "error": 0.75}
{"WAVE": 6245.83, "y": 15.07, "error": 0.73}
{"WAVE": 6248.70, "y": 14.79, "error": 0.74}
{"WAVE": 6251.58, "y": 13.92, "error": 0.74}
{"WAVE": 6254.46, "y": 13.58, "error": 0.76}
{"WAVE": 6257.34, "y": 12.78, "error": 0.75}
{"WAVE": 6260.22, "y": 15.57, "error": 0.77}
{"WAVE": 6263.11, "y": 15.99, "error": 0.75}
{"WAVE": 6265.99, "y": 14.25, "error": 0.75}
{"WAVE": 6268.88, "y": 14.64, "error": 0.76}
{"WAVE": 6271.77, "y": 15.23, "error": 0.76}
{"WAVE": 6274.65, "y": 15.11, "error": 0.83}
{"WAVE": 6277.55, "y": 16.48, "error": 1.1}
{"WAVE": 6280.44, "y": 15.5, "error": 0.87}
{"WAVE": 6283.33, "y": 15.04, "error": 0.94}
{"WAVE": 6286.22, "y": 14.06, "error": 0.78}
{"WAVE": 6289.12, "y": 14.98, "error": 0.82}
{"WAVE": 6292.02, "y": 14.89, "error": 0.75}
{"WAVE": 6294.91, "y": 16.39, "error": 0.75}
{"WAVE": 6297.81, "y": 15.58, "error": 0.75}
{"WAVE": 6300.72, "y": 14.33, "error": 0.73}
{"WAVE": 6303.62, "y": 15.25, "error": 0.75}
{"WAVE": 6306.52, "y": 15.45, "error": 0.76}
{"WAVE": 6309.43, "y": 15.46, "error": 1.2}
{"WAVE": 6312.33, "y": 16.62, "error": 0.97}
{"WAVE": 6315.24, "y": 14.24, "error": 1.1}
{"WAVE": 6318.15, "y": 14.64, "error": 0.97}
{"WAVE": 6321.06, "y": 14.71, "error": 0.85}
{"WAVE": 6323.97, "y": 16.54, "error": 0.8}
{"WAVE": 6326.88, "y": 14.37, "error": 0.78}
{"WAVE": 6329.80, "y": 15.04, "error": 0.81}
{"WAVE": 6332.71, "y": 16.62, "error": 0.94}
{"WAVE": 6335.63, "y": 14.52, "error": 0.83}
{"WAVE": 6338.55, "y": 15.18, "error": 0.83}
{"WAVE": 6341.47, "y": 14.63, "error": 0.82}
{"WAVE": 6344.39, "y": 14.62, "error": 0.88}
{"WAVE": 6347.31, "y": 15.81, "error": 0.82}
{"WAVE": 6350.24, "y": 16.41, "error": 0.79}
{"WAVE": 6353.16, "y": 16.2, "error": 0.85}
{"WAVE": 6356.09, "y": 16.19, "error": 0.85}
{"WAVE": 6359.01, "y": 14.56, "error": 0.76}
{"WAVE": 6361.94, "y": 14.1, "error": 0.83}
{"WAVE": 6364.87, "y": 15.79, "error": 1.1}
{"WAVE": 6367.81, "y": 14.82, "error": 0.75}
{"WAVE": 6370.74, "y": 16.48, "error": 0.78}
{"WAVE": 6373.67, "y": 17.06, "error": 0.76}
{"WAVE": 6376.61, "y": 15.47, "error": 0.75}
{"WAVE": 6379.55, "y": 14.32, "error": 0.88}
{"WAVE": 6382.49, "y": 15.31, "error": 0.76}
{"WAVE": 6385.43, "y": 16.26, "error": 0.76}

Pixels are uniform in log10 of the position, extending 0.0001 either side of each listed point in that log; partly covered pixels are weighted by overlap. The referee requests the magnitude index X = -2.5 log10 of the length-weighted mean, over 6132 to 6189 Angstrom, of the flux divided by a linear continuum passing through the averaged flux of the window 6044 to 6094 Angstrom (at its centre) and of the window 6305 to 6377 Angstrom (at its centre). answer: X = 0.07 mag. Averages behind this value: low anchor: 16.4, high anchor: 15.4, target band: 15.1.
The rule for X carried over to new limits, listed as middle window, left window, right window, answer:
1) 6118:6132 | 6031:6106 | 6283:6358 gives 0.02 mag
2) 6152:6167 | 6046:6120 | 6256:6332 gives 0.07 mag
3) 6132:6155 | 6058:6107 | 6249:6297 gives 0.02 mag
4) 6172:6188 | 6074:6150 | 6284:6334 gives 0.03 mag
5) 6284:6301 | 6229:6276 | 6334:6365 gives -0.02 mag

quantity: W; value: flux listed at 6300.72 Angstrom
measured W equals 14.33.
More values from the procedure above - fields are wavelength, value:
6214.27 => 15.36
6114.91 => 17.39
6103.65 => 15.5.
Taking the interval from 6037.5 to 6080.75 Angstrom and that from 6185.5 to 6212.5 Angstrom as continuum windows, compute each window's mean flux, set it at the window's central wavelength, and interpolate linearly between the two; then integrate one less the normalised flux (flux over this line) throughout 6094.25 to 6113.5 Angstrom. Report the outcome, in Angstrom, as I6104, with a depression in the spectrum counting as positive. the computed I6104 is 0.2 Angstrom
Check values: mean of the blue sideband 16.4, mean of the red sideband 14.9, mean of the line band 15.7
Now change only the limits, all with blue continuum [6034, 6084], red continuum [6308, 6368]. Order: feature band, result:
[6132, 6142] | 0.5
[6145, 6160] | 0.5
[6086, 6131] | 0.6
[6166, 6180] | 0.9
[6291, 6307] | 0.1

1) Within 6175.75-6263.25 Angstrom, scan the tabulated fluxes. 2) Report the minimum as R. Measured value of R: 12.42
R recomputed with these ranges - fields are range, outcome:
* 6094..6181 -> 13.14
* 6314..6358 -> 14.24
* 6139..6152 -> 14.81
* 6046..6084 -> 15.45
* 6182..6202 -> 12.74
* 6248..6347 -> 12.78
